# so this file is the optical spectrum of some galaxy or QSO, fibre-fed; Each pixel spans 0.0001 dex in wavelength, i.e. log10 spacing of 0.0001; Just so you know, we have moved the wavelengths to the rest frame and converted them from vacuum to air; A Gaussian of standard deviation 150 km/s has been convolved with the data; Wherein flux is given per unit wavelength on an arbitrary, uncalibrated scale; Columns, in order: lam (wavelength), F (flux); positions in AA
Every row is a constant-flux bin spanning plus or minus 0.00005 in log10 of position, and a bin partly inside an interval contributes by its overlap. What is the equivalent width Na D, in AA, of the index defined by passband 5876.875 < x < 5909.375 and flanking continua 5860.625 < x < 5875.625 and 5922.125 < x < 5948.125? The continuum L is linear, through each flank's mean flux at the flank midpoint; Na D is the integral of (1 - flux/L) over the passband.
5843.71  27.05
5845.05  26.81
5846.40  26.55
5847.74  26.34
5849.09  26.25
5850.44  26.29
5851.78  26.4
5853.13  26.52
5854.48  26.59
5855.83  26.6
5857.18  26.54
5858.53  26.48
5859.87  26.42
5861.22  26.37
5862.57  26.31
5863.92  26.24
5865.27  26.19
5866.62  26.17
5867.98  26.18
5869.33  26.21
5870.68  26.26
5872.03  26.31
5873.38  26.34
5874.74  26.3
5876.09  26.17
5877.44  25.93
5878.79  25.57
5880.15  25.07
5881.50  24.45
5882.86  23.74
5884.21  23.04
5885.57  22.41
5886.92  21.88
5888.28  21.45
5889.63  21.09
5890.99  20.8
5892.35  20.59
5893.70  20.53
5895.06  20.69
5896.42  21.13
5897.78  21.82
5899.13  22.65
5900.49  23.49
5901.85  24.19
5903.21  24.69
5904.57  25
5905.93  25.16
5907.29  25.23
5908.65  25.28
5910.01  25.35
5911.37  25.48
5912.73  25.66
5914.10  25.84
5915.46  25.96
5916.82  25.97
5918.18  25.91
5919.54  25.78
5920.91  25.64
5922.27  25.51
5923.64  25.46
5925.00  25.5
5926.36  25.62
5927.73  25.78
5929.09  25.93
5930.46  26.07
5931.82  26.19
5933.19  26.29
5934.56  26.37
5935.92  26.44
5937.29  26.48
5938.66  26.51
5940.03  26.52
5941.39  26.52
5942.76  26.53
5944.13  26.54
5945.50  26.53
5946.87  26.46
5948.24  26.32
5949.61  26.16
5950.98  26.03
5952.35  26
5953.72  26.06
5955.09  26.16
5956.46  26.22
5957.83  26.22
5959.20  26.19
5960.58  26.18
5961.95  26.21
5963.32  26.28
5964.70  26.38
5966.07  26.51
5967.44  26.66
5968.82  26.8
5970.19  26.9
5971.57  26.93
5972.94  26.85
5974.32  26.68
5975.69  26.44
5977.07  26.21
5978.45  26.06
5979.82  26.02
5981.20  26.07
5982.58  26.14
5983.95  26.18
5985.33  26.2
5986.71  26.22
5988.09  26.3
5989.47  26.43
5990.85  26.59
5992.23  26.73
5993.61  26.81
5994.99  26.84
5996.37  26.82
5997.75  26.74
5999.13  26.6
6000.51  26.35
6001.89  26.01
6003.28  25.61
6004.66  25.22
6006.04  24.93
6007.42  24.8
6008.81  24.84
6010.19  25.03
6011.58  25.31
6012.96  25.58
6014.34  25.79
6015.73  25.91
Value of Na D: 3.8 AA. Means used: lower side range 26.3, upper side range 26.2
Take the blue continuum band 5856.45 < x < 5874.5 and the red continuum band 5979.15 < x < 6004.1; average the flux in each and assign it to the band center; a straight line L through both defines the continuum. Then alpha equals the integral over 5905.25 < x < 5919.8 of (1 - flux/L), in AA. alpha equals 0.40 AA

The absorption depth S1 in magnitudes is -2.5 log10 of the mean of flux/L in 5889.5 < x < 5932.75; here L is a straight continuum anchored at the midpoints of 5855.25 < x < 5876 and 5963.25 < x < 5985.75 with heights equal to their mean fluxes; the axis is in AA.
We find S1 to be 0.08 mag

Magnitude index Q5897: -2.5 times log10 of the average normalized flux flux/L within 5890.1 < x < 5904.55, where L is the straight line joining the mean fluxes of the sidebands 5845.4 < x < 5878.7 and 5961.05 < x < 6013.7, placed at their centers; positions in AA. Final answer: 0.18 mag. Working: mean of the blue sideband 26.3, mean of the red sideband 26.2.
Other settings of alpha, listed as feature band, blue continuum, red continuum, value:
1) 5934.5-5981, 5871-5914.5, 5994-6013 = -2.6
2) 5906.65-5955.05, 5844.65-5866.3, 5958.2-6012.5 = 0.5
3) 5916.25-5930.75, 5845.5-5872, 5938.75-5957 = 0.3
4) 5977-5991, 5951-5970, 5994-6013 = -0.1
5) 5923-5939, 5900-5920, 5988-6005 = -0.3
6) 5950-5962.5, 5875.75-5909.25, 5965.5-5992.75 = -0.3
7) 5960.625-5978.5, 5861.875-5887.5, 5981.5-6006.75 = -0.3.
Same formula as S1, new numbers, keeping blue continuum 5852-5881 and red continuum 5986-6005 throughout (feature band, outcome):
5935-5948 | -0.01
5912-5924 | 0.02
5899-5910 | 0.07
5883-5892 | 0.20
